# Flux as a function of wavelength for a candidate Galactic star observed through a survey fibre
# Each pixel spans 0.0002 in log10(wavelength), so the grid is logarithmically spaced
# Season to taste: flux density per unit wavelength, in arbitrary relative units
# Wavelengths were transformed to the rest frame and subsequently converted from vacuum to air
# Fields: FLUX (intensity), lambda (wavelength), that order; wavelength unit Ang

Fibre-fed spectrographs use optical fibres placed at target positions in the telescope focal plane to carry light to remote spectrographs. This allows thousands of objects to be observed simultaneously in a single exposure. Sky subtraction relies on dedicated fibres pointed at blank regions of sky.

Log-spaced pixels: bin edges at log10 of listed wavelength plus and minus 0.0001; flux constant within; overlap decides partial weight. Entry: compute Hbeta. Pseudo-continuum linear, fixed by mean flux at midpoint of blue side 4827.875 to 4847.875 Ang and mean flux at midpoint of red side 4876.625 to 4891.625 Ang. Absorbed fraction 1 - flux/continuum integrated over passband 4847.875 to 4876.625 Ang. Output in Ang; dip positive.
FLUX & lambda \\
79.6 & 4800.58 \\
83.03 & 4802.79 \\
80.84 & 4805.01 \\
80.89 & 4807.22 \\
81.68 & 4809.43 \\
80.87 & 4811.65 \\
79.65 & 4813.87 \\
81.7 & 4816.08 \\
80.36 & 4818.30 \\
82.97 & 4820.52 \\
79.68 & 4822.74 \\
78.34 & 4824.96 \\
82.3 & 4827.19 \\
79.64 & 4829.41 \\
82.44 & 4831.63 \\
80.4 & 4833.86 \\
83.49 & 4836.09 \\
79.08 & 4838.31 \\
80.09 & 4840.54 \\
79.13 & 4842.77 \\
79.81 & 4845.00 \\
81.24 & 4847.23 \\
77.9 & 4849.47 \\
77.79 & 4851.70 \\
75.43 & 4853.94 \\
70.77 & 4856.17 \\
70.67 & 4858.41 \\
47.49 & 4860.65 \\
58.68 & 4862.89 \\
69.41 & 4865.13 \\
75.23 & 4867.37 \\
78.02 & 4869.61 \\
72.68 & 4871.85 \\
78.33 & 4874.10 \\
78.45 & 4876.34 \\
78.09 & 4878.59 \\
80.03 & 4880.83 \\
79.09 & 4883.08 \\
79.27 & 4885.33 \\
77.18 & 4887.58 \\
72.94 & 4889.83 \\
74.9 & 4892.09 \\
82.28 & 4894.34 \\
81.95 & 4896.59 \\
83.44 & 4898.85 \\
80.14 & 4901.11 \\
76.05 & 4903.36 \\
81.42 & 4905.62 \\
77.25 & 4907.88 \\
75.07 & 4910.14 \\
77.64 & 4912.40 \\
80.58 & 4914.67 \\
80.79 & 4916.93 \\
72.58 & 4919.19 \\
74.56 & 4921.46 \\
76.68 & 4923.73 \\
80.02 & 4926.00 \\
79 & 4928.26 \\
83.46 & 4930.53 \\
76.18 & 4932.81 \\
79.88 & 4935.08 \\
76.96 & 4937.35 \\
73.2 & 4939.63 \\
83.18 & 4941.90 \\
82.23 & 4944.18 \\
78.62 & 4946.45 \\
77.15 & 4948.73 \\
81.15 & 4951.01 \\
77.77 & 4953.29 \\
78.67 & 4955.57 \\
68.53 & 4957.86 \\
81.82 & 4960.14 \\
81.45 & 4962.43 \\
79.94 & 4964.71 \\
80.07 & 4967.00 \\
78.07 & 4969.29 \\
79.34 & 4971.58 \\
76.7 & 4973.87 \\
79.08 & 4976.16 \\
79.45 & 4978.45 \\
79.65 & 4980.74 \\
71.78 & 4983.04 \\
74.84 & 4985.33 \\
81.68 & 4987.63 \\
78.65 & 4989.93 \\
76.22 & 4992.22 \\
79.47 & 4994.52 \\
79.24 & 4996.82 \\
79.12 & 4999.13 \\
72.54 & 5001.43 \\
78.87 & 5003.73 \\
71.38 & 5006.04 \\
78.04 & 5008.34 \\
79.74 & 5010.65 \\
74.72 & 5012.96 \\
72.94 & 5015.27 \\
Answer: 2.7 Ang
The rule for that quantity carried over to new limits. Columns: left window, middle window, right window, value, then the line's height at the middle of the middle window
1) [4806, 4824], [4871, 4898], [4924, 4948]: 0.64 Ang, 79.9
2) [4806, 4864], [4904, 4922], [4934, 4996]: 0.10 Ang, 78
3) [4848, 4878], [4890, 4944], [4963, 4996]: -2.69 Ang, 74.8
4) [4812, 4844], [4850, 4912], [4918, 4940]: 2.82 Ang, 78.9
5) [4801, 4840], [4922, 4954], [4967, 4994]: -0.07 Ang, 78.7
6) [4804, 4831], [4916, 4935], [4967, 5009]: 0.18 Ang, 78.7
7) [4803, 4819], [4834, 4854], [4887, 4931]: 0.13 Ang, 80.1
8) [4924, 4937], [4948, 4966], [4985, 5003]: 0.09 Ang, 78.7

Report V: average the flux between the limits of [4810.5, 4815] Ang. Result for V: 80.3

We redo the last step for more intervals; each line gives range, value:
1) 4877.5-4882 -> 79.2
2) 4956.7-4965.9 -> 77.9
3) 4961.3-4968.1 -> 80.5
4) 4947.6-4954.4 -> 78.7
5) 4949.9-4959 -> 76.5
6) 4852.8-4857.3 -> 73.1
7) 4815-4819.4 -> 81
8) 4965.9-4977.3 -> 78.6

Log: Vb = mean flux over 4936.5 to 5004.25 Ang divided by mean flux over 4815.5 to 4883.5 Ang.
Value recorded 1.02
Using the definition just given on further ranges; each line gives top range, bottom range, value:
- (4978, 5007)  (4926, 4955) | 0.97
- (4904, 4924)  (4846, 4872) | 1.09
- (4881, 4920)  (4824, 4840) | 0.97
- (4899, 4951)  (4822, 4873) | 1.04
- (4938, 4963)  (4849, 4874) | 1.11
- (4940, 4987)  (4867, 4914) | 1.00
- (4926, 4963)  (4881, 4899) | 1.00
